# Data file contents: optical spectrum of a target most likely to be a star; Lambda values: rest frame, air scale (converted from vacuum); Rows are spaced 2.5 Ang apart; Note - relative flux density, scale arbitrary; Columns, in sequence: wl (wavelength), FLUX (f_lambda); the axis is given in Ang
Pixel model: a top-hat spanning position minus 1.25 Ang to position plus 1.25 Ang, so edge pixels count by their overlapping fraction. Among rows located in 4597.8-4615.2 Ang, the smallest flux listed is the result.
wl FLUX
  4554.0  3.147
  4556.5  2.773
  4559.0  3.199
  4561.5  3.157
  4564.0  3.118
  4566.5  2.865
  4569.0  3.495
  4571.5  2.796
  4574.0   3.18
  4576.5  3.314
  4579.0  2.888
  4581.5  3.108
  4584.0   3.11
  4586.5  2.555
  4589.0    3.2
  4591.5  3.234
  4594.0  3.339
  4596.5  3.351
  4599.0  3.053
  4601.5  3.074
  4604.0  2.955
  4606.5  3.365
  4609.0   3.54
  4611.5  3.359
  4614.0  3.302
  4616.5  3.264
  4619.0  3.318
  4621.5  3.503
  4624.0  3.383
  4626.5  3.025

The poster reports 2.955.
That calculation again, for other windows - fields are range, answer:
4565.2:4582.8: 2.796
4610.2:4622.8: 3.264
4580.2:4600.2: 2.555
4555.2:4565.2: 2.773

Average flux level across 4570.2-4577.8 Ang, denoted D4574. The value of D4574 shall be 3.1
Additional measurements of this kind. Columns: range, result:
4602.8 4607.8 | 3.17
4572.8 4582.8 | 3.12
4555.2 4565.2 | 3.06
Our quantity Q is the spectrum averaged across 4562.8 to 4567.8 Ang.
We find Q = 3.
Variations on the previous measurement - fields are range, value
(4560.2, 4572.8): 3.09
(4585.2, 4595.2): 3.08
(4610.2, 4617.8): 3.31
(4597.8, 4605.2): 3.03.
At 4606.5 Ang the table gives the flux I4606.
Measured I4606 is 3.365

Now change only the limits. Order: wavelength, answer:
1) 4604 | 2.955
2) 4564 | 3.118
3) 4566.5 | 2.865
